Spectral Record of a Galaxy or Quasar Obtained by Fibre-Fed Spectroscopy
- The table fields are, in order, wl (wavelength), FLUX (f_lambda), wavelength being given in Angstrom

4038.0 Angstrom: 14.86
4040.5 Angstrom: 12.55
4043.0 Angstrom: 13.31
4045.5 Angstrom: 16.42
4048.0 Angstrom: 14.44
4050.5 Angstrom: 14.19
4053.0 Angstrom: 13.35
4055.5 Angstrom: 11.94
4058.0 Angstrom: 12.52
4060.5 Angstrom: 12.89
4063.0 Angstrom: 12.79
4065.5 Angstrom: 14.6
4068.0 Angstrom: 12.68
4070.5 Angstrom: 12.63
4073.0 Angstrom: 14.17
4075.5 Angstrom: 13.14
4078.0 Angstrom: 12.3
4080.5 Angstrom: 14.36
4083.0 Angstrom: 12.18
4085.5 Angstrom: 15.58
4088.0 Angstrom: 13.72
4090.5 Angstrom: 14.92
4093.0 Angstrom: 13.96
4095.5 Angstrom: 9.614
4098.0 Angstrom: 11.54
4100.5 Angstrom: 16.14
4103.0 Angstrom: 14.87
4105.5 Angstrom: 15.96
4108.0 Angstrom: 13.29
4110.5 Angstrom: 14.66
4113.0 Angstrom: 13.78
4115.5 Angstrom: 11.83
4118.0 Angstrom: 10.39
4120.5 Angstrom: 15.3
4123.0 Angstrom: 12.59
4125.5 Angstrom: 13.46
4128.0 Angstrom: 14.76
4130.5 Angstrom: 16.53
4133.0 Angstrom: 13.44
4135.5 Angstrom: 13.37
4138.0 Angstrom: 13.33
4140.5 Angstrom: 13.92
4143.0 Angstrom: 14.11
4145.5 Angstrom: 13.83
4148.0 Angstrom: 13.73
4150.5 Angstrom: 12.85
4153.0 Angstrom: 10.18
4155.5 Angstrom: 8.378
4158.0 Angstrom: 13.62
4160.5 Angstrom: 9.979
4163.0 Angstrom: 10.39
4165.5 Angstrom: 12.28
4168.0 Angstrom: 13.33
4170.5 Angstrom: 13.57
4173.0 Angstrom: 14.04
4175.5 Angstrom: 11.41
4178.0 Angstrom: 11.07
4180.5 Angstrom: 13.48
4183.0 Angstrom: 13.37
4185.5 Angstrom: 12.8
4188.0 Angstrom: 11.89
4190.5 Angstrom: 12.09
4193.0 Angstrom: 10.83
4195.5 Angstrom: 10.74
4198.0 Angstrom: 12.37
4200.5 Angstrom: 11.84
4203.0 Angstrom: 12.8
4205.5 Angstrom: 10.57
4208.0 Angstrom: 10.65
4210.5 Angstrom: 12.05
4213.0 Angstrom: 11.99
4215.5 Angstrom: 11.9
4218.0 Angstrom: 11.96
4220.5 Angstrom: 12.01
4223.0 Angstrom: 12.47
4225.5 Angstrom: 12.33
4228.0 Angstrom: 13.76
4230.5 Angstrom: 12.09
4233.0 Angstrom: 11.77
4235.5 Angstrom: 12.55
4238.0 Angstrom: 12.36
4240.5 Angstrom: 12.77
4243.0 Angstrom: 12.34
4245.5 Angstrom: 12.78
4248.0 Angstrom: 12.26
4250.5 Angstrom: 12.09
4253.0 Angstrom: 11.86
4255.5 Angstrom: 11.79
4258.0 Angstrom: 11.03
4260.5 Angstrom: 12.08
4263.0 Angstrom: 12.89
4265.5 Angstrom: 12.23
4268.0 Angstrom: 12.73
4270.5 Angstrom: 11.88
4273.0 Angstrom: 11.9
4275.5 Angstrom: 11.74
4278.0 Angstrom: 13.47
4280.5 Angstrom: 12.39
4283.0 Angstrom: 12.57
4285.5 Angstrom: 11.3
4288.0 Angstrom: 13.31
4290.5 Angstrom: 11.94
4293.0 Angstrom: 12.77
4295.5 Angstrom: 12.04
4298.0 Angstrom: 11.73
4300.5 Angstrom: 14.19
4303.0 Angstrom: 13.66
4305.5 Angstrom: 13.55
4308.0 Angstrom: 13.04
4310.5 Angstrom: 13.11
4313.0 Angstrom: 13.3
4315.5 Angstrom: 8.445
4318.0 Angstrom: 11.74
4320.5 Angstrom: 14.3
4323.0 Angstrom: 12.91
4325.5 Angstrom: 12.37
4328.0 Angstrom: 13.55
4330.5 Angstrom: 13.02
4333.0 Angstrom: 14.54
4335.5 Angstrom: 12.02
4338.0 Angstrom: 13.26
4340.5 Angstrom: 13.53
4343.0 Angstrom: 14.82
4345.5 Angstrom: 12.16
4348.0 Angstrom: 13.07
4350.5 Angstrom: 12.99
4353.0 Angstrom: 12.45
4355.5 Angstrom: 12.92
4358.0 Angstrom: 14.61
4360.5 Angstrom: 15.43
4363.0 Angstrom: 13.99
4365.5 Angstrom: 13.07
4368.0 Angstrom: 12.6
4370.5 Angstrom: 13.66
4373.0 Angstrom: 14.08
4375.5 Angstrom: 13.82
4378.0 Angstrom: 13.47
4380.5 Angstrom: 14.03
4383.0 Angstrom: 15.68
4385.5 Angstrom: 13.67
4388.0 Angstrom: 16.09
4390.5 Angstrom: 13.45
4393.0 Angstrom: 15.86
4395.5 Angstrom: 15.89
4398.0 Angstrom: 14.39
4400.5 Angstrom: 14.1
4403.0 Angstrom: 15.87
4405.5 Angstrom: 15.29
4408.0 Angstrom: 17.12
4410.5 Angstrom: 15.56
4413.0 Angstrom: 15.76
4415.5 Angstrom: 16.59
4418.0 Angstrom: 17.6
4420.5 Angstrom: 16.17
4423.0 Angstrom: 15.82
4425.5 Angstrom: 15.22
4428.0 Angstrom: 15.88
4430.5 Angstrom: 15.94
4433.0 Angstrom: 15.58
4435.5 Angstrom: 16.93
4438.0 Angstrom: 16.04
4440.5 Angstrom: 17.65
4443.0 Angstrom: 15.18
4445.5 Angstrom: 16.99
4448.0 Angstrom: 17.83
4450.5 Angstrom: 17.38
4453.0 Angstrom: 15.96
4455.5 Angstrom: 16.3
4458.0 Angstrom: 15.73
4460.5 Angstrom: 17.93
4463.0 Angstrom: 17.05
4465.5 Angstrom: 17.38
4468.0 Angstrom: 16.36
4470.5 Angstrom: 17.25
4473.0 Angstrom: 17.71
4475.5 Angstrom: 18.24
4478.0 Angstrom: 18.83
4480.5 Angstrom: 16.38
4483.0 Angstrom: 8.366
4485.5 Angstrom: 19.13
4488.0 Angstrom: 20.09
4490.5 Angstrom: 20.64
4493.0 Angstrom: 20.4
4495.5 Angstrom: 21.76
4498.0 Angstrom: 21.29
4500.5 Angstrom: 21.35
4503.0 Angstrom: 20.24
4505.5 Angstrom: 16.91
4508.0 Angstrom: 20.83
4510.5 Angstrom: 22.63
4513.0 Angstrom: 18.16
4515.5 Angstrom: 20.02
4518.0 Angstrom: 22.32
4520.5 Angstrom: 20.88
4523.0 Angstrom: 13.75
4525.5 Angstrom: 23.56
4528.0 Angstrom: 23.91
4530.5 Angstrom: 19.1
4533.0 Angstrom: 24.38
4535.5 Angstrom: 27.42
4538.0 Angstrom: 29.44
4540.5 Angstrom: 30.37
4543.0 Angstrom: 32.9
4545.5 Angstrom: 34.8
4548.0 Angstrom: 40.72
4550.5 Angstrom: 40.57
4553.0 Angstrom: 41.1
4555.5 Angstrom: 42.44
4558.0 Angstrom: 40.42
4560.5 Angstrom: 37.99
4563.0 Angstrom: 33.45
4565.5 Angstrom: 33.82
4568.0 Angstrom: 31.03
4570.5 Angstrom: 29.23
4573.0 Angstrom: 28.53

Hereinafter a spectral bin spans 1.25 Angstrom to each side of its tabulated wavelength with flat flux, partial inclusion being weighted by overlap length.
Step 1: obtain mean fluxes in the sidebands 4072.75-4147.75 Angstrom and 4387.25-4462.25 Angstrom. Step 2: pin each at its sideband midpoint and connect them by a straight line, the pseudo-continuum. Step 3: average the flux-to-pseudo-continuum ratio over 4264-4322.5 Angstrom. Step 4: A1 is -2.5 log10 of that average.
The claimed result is 0.20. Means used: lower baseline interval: 13.7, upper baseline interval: 16.1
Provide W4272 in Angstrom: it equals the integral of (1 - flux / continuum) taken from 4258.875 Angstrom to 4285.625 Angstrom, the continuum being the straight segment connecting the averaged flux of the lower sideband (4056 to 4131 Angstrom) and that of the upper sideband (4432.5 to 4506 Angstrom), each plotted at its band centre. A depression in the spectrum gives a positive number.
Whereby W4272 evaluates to 5.5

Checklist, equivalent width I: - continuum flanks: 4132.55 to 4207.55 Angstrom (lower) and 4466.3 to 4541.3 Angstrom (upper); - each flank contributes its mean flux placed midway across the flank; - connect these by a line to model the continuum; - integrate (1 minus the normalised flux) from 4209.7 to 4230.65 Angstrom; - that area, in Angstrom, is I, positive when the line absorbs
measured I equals 1.86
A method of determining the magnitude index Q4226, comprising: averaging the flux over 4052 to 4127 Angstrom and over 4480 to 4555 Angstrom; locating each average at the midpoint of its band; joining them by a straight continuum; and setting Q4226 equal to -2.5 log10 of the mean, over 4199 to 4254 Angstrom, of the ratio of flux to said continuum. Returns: 0.351 mag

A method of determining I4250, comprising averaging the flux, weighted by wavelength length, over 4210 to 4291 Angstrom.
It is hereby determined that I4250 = 12.3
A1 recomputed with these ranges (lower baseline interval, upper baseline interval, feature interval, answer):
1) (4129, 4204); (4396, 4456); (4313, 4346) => 0.15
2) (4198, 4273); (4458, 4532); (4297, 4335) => 0.11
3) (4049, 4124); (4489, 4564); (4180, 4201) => 0.34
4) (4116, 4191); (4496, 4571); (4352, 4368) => 0.46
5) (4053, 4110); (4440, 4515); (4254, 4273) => 0.28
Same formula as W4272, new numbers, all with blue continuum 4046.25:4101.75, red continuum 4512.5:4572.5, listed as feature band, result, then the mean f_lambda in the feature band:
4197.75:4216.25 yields 6.46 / 11.7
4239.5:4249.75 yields 3.62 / 12.5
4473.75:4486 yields 5.11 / 16.1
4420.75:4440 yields 7.34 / 16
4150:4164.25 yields 4.80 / 10.8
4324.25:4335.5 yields 4.59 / 13.2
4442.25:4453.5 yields 4.12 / 16.8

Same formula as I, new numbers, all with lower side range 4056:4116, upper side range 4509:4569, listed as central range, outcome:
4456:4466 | 3.6 Angstrom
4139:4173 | 7.6 Angstrom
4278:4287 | 3.6 Angstrom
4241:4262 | 7.9 Angstrom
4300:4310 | 3.6 Angstrom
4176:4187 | 2.8 Angstrom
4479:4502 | 7.3 Angstrom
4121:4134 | 0.6 Angstrom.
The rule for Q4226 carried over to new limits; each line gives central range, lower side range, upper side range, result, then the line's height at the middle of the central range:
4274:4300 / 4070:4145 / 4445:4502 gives 0.26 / 15.7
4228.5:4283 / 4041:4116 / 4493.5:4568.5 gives 0.48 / 19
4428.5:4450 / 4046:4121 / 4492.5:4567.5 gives 0.43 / 24.5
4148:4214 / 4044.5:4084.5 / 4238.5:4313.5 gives 0.09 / 12.9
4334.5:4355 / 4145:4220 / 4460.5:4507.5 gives 0.18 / 15.4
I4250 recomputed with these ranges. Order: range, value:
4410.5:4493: 16.8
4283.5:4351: 12.8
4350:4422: 14.7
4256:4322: 12.4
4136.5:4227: 12.2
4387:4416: 15.5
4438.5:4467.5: 16.8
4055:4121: 13.4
